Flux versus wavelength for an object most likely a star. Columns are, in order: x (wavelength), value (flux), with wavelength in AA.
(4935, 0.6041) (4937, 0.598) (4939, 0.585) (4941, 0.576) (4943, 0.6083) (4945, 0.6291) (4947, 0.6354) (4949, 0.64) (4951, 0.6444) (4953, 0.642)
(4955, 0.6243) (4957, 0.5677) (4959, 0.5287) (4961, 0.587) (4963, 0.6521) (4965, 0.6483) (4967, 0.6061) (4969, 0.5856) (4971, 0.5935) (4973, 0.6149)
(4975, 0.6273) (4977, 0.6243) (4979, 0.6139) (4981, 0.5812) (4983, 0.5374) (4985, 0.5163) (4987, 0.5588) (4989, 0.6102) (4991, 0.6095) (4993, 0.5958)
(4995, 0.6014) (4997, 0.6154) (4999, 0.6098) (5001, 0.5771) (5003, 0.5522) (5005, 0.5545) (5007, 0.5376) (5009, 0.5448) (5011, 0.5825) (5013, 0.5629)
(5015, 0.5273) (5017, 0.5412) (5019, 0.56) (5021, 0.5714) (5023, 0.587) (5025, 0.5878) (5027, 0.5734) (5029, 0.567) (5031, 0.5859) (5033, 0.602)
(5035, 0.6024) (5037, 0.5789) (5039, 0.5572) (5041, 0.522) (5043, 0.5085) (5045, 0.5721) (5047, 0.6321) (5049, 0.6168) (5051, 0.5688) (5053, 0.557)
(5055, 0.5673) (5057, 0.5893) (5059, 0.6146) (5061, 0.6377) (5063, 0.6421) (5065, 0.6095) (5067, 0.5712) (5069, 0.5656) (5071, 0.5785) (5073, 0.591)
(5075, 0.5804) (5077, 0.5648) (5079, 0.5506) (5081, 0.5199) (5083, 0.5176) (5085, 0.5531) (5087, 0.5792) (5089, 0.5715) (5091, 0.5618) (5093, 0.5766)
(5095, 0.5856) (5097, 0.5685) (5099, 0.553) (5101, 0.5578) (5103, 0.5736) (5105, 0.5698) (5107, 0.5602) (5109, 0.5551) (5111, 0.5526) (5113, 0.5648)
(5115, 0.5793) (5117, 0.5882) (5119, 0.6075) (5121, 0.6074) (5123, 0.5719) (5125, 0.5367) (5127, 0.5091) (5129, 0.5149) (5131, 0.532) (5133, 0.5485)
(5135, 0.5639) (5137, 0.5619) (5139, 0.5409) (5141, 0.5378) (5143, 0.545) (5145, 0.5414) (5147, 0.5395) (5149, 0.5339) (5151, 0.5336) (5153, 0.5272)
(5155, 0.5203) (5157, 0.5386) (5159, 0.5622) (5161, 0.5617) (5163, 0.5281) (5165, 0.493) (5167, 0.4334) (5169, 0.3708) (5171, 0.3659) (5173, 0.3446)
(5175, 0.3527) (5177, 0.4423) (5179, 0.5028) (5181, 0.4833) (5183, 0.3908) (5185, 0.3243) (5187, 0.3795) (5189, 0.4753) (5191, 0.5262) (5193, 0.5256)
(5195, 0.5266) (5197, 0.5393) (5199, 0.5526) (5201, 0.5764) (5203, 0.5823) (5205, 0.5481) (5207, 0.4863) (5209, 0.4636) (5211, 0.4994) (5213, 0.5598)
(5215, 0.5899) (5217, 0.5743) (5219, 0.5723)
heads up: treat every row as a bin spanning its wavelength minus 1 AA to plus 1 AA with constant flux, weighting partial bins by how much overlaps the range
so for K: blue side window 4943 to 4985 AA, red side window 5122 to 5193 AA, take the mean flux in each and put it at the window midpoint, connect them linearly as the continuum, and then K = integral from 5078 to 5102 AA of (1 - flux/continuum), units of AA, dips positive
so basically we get -1.1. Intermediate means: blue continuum 0.607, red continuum 0.493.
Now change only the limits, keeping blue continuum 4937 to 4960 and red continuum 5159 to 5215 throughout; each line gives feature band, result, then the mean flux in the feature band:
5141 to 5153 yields -0.9 AA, 0.538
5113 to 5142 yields -2.6 AA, 0.557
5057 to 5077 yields -2.0 AA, 0.597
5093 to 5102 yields -0.7 AA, 0.567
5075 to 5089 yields -0.4 AA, 0.552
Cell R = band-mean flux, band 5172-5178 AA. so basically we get 0.38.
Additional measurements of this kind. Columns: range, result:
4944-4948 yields 0.632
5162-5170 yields 0.456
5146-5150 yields 0.537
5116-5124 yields 0.594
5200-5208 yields 0.548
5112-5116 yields 0.572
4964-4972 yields 0.608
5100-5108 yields 0.565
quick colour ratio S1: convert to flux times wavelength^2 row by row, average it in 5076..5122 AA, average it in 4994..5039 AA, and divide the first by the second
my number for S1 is 1.02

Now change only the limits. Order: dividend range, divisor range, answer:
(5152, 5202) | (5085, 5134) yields 0.86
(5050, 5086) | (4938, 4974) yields 0.99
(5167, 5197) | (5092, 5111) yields 0.79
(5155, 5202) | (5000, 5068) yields 0.87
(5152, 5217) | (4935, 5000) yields 0.88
